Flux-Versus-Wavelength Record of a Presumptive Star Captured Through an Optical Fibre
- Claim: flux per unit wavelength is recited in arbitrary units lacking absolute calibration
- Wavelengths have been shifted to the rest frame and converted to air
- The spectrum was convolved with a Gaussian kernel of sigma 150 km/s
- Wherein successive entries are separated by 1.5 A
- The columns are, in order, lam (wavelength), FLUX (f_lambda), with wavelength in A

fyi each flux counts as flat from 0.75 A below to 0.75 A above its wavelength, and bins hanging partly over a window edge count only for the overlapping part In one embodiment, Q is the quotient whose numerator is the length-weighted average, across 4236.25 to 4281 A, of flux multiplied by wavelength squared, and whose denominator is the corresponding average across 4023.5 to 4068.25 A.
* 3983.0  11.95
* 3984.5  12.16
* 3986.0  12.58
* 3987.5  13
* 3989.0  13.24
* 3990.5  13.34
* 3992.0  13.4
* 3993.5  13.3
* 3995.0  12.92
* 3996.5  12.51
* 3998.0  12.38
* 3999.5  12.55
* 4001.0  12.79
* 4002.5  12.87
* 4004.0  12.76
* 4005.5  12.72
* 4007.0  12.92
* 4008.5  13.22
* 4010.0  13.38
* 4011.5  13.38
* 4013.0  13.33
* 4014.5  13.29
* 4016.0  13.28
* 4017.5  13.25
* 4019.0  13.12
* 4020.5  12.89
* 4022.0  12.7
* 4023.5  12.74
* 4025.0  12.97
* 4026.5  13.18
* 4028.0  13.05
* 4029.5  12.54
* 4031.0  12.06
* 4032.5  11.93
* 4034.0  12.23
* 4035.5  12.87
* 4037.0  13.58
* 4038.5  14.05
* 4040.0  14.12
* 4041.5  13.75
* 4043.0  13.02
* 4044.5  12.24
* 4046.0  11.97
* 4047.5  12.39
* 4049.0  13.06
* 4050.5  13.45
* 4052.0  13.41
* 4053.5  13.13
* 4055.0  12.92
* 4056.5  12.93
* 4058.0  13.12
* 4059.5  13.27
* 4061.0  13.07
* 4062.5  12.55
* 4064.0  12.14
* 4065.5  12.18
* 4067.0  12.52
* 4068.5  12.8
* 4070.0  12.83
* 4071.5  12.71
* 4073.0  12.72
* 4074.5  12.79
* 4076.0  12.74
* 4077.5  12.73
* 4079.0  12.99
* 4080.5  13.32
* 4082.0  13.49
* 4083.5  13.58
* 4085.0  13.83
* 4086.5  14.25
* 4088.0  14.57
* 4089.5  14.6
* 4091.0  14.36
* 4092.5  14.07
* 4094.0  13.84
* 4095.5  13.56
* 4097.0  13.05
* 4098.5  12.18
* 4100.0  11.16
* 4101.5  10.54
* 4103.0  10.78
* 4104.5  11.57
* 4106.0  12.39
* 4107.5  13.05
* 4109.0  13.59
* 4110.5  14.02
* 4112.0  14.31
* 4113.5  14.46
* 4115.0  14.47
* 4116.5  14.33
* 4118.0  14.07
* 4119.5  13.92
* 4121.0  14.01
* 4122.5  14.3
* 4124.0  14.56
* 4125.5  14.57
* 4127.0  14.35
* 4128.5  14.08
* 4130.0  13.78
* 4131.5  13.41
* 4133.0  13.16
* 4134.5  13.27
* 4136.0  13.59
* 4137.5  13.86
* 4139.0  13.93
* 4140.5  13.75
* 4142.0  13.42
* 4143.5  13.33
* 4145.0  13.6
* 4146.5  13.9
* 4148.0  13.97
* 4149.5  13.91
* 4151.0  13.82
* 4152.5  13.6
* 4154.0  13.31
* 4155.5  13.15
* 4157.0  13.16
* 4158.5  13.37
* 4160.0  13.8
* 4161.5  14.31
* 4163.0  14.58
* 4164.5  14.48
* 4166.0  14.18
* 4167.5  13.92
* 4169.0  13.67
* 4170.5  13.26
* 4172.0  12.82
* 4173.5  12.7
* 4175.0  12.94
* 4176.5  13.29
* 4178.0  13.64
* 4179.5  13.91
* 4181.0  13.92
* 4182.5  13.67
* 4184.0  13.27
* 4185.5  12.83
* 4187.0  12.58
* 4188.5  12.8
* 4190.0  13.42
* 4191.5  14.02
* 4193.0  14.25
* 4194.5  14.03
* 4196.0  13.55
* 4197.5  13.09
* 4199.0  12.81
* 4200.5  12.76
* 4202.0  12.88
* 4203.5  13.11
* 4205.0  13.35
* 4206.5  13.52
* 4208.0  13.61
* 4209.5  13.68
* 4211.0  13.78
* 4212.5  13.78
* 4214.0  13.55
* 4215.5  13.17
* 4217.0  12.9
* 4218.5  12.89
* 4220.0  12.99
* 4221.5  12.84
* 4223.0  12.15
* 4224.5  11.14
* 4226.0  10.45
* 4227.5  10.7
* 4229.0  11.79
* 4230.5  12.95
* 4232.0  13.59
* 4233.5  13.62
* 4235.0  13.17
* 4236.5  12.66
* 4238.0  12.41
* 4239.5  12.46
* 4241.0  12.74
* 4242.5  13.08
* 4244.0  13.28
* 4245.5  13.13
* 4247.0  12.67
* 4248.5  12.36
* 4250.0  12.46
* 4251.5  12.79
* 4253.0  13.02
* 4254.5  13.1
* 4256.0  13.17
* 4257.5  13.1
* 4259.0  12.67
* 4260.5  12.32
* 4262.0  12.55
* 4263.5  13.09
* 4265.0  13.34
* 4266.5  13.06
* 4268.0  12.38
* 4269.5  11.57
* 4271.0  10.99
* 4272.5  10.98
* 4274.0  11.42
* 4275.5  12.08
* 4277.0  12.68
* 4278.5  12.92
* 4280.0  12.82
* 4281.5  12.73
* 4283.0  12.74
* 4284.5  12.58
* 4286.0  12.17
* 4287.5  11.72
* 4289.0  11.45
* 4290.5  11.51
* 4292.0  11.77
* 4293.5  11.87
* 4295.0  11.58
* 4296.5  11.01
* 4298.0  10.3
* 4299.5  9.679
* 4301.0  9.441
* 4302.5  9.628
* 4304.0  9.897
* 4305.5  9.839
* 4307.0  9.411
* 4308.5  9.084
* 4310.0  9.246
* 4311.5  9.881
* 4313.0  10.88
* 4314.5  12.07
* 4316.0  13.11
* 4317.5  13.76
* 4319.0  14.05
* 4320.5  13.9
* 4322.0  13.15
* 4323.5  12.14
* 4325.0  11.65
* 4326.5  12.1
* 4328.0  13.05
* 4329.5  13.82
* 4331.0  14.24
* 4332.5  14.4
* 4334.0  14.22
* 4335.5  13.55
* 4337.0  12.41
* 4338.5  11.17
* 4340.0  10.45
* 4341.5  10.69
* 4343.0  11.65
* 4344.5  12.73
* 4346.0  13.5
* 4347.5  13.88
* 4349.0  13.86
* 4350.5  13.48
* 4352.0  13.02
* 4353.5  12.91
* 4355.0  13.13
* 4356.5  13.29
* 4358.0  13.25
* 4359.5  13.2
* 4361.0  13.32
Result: 1.08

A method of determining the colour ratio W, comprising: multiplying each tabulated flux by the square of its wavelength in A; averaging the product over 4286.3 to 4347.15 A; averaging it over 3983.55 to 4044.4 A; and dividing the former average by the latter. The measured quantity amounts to 1.05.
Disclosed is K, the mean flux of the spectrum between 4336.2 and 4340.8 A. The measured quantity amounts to 11.4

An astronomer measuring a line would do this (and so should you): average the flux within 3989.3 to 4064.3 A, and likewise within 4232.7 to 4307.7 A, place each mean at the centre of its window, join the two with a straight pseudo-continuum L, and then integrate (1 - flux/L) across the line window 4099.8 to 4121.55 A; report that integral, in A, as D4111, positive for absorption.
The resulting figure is -0.9 A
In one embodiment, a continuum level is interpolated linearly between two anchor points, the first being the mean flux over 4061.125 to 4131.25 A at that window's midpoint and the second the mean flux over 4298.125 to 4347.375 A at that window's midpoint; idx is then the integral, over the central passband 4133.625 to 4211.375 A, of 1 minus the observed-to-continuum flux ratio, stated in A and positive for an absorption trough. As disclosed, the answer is -4.3 A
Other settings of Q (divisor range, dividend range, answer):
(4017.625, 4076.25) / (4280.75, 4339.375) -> 1.04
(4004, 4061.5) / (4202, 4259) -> 1.09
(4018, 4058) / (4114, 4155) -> 1.12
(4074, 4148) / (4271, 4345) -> 0.96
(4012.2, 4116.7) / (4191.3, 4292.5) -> 1.06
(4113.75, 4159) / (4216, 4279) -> 0.96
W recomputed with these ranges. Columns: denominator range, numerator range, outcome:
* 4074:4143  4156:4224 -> 1.03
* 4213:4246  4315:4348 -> 1.07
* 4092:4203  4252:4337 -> 0.96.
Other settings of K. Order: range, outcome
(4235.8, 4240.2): 12.5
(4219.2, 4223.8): 12.6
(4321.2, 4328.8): 12.4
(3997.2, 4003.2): 12.6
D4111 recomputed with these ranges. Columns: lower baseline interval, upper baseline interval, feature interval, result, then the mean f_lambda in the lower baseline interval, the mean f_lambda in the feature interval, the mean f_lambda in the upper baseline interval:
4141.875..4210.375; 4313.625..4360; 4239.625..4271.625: 1.27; 13.5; 12.7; 13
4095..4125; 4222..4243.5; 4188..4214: -1.77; 13.2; 13.4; 12.4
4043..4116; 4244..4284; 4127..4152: -1.57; 13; 13.7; 12.6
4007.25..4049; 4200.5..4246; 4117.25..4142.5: -1.91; 13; 13.9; 12.8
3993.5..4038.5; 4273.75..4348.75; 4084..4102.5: -0.95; 12.9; 13.3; 11.9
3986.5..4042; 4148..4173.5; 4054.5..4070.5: 0.58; 13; 12.8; 13.7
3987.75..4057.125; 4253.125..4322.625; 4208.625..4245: -2.02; 13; 12.7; 11.8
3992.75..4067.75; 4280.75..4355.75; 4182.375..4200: -1.32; 12.9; 13.3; 12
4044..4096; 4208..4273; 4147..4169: -1.56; 13.1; 13.8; 12.7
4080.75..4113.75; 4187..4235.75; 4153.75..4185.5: -1.19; 13.2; 13.6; 13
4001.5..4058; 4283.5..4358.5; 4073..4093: -1.22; 13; 13.6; 12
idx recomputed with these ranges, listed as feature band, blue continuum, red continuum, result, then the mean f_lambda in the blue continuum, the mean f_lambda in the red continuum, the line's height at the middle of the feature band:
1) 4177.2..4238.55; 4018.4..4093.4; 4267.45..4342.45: -3.8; 13.1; 11.8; 12.3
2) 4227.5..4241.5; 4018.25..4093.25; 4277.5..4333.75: -0.6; 13.1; 11.8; 12.2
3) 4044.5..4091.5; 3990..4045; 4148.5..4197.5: 0.3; 13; 13.6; 13.2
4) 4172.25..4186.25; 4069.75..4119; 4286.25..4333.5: -0.8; 13.2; 11.6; 12.6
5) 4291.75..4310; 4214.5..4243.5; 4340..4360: 3.6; 12.5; 12.9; 12.7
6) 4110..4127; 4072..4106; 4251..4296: -1.8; 13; 12.3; 12.9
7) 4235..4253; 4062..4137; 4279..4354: -0.5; 13.3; 12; 12.4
